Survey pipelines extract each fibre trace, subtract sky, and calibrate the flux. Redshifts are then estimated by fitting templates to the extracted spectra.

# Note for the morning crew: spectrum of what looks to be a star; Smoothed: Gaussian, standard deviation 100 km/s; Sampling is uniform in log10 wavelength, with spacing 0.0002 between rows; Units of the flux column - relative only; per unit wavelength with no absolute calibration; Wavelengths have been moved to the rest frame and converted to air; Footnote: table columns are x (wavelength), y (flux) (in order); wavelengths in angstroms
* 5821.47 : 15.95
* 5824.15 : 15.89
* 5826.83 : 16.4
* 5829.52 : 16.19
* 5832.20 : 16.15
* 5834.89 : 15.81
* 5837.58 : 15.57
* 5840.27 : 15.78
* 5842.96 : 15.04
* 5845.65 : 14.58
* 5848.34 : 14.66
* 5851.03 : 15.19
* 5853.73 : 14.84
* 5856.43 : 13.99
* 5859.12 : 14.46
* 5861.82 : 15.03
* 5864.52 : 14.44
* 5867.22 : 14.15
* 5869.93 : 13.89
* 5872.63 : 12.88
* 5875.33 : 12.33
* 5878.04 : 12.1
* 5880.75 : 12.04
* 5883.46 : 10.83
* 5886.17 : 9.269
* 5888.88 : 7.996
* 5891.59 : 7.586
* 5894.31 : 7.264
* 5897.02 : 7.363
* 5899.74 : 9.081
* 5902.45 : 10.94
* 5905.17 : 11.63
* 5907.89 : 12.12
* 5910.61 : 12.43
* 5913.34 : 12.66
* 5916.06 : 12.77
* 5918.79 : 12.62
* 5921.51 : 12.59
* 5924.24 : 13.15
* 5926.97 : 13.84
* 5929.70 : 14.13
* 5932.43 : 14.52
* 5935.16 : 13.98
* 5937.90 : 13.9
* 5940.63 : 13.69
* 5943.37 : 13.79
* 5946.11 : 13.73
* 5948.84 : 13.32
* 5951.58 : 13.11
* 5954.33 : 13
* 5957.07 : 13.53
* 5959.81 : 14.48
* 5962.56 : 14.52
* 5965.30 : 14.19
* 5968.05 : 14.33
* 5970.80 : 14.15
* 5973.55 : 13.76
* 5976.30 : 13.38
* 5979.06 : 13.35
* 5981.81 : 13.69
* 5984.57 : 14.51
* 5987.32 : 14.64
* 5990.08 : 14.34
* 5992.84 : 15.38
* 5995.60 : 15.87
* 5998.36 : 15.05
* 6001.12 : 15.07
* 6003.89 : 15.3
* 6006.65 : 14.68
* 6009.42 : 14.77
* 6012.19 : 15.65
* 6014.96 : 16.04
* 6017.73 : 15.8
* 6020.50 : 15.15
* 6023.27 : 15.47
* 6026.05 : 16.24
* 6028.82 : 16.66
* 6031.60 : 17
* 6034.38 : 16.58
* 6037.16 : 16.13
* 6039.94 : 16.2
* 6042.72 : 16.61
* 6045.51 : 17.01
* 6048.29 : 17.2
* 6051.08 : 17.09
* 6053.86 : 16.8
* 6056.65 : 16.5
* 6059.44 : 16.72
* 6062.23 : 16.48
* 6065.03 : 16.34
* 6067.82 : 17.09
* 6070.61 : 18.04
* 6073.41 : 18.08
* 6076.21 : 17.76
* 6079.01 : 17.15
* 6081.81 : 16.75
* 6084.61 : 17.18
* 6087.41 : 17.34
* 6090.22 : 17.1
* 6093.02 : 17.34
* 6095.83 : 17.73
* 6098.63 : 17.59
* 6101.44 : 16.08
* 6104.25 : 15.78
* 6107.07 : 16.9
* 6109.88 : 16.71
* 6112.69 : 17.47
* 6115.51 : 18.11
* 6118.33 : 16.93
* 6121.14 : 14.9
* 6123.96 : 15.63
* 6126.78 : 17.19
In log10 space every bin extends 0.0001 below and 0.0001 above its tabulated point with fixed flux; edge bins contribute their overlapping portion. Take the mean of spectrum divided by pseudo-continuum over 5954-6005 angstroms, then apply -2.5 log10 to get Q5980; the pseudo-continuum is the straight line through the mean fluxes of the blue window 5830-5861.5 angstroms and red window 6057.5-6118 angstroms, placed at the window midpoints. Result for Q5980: 0.13 mag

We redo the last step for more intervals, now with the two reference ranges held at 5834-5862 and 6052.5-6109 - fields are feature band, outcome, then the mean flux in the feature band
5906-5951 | 0.179 mag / 13.3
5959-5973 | 0.124 mag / 14.3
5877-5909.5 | 0.484 mag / 9.85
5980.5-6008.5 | 0.099 mag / 14.9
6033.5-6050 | 0.004 mag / 16.6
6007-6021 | 0.068 mag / 15.4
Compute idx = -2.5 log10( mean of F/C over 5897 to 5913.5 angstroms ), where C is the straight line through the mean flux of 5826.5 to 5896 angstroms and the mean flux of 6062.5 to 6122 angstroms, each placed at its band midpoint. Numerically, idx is 0.26 mag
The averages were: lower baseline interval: 13.3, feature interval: 11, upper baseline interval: 17.1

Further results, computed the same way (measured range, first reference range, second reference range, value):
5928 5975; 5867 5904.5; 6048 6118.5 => -0.10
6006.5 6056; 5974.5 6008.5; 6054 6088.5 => -0.02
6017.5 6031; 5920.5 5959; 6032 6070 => 0.00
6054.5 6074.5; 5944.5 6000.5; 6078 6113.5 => -0.05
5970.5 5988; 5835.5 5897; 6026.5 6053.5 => 0.11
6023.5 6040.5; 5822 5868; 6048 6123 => 0.01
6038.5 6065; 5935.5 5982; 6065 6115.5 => -0.03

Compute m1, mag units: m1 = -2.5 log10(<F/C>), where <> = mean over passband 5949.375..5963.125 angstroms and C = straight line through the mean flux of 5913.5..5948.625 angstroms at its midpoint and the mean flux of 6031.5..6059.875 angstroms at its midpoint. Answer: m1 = 0.04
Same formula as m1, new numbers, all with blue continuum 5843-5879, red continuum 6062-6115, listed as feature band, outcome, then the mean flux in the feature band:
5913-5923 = 0.17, 12.7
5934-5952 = 0.11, 13.7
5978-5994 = 0.10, 14.3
